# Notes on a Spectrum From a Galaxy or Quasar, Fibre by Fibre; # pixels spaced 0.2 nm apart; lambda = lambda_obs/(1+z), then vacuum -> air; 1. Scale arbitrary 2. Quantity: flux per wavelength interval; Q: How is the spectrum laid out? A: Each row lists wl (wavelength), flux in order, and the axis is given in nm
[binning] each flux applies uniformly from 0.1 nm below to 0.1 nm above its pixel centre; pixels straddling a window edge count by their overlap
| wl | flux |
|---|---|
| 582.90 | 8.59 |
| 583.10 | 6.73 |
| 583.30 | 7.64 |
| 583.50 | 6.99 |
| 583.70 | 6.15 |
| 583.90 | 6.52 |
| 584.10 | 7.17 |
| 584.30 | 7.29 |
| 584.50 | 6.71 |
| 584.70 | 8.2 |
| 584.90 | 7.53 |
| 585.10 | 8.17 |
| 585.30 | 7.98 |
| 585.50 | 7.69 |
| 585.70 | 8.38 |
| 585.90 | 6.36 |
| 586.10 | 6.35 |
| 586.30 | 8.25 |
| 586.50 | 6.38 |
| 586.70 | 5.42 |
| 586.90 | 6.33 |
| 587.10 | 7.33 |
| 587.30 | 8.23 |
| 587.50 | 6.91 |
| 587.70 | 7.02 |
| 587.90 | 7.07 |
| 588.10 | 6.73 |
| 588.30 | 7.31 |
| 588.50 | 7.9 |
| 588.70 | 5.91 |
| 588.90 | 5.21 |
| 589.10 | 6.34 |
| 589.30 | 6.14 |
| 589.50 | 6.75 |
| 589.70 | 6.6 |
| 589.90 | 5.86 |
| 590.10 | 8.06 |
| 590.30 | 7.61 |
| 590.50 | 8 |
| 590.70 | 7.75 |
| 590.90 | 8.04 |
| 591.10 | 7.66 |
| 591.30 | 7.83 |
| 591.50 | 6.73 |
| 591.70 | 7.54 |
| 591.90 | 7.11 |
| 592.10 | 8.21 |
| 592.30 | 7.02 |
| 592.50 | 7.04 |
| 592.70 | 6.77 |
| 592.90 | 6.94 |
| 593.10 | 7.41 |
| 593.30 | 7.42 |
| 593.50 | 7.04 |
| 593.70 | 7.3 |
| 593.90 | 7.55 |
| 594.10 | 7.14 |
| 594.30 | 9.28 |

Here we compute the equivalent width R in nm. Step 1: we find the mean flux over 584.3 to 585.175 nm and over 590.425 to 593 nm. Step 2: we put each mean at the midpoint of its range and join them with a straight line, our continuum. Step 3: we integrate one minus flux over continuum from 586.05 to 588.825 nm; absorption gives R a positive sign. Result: 0.22 nm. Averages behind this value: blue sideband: 7.6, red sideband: 7.43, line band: 6.93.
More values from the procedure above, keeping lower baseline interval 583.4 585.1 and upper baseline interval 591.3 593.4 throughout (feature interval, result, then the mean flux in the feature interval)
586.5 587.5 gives 0.053 nm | 6.79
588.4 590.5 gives 0.147 nm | 6.7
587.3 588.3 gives 0.012 nm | 7.1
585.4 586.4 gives -0.035 nm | 7.41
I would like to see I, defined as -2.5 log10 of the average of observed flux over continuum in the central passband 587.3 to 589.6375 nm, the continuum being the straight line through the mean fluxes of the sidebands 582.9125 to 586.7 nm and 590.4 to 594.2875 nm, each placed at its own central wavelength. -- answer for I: 0.093 mag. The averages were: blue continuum 7.23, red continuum 7.44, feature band 6.73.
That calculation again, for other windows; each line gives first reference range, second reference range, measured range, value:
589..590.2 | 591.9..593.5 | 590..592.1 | -0.11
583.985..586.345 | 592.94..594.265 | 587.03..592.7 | 0.04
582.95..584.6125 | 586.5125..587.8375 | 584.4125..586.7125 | -0.07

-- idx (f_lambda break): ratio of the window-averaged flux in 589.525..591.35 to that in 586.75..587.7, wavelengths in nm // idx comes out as 1.1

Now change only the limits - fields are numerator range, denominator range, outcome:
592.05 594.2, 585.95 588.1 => 1.05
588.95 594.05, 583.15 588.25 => 1.01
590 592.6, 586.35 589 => 1.12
